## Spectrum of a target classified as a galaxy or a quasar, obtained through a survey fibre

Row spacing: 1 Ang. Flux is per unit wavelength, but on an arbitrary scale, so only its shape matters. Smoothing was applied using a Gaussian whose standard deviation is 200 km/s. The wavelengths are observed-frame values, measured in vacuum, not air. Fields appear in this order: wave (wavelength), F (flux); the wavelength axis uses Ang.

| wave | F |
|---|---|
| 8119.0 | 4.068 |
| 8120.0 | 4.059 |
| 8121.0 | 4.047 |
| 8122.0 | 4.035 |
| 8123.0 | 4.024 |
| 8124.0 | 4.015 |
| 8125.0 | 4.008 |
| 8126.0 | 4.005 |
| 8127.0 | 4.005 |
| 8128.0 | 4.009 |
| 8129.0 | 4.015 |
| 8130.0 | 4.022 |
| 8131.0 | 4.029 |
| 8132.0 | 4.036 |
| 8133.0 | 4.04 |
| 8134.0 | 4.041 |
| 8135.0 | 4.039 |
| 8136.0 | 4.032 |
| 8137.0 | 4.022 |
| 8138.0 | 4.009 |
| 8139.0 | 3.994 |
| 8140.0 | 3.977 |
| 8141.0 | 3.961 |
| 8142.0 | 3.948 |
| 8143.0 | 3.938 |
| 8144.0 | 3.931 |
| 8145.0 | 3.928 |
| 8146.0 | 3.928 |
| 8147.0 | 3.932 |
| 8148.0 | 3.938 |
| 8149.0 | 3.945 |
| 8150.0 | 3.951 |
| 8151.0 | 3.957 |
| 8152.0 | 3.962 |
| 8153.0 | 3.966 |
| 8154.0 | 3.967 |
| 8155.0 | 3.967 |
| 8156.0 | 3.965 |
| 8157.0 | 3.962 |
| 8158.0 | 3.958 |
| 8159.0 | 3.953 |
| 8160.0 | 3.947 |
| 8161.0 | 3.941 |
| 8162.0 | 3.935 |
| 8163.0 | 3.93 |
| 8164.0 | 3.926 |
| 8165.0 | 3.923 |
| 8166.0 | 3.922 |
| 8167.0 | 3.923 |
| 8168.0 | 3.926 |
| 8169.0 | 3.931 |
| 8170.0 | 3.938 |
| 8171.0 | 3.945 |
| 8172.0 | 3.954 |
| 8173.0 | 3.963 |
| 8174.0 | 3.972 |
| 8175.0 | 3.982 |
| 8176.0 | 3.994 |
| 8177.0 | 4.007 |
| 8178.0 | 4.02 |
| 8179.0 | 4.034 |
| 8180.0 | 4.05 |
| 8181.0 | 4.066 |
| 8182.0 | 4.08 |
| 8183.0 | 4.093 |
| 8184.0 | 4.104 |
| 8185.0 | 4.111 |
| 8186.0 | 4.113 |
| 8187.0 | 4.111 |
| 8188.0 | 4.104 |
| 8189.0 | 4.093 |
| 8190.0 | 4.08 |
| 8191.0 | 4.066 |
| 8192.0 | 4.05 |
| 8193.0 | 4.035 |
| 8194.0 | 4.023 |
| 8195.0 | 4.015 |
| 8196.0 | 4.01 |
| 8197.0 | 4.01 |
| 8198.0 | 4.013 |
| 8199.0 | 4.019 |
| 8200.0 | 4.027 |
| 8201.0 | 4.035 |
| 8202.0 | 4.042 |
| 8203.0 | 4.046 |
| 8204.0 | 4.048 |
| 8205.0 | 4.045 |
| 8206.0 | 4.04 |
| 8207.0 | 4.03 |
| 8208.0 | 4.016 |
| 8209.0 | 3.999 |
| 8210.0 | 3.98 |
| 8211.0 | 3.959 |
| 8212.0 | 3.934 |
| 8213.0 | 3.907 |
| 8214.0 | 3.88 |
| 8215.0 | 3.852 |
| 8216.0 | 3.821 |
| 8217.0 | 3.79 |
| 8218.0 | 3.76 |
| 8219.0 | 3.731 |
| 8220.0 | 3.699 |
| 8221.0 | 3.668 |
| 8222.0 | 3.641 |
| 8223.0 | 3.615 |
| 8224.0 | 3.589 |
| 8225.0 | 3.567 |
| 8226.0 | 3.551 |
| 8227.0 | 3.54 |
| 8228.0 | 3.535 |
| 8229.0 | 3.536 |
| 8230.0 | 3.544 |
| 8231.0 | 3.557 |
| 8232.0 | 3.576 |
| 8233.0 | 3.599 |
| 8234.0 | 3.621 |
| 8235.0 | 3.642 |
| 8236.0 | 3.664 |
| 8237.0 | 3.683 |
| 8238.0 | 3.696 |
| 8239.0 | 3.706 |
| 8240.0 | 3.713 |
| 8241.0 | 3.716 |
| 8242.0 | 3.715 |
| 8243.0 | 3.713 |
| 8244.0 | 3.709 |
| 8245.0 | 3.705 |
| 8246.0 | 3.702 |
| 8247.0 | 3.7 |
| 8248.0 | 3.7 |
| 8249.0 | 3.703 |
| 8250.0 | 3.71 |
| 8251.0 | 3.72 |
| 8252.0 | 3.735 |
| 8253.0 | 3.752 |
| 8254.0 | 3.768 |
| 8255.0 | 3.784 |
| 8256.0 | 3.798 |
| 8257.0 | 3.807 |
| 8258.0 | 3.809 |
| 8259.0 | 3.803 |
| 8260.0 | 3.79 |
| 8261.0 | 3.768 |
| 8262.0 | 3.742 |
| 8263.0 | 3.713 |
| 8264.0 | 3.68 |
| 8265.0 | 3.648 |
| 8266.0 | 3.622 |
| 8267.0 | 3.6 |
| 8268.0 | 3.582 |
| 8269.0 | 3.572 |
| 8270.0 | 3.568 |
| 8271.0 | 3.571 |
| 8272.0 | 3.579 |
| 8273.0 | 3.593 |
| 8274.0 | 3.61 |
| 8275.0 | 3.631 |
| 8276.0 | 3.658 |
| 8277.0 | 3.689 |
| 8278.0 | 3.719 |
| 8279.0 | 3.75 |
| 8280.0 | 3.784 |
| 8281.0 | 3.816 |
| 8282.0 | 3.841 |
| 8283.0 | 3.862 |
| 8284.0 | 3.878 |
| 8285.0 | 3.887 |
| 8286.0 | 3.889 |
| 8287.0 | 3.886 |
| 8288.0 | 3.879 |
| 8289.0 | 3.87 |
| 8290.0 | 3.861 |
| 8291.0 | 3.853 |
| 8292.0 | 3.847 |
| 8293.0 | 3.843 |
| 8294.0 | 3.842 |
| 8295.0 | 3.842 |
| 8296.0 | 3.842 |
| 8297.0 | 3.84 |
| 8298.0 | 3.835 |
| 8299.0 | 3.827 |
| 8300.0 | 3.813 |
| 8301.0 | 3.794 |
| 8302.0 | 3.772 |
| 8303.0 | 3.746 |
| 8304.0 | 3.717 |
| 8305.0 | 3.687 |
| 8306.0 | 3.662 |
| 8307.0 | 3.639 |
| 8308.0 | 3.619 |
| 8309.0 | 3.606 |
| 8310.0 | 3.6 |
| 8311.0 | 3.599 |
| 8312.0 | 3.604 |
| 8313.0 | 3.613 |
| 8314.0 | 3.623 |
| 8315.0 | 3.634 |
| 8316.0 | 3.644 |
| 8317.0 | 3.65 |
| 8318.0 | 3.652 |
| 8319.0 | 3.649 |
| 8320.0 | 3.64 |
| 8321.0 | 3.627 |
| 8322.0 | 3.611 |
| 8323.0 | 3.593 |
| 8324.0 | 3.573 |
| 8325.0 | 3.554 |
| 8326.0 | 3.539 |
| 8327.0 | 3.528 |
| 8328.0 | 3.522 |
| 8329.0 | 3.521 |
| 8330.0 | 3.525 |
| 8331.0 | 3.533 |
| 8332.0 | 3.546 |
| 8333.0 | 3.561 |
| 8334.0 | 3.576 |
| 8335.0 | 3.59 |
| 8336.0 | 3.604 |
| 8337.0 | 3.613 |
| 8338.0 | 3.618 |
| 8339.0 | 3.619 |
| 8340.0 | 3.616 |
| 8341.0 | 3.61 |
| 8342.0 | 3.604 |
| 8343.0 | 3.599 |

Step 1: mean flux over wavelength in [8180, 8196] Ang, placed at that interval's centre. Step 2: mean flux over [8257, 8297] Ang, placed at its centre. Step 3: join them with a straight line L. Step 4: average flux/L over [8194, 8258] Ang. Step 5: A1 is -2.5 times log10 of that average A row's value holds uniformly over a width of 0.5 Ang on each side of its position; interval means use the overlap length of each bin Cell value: 0.04 mag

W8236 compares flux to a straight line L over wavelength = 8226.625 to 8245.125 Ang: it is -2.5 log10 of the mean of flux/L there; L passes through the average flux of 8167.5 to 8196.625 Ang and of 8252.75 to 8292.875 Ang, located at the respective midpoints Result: 0.06 mag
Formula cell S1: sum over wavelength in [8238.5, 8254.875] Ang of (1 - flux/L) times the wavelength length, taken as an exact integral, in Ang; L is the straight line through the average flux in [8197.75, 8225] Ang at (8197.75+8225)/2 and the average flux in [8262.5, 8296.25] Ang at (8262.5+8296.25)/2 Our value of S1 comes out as 0.4 Ang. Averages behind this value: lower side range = 3.89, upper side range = 3.74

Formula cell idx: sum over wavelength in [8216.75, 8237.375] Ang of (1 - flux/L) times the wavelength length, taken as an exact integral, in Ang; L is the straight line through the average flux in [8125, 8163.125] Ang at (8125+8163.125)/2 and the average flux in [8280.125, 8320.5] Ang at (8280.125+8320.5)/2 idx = 1.3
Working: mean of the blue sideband 3.98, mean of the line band 3.62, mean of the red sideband 3.76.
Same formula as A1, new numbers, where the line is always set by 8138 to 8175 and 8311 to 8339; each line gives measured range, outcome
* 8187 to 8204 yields -0.05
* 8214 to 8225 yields 0.03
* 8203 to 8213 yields -0.05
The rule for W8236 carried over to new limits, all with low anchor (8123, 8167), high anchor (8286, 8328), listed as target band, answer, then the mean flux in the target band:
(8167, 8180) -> -0.01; 3.97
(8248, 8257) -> 0.01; 3.75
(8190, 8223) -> -0.02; 3.94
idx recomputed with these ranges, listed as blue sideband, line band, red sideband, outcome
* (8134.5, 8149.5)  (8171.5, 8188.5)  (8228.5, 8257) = -0.80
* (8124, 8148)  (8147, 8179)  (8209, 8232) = -0.42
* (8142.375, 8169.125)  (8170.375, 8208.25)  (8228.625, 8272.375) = -1.84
